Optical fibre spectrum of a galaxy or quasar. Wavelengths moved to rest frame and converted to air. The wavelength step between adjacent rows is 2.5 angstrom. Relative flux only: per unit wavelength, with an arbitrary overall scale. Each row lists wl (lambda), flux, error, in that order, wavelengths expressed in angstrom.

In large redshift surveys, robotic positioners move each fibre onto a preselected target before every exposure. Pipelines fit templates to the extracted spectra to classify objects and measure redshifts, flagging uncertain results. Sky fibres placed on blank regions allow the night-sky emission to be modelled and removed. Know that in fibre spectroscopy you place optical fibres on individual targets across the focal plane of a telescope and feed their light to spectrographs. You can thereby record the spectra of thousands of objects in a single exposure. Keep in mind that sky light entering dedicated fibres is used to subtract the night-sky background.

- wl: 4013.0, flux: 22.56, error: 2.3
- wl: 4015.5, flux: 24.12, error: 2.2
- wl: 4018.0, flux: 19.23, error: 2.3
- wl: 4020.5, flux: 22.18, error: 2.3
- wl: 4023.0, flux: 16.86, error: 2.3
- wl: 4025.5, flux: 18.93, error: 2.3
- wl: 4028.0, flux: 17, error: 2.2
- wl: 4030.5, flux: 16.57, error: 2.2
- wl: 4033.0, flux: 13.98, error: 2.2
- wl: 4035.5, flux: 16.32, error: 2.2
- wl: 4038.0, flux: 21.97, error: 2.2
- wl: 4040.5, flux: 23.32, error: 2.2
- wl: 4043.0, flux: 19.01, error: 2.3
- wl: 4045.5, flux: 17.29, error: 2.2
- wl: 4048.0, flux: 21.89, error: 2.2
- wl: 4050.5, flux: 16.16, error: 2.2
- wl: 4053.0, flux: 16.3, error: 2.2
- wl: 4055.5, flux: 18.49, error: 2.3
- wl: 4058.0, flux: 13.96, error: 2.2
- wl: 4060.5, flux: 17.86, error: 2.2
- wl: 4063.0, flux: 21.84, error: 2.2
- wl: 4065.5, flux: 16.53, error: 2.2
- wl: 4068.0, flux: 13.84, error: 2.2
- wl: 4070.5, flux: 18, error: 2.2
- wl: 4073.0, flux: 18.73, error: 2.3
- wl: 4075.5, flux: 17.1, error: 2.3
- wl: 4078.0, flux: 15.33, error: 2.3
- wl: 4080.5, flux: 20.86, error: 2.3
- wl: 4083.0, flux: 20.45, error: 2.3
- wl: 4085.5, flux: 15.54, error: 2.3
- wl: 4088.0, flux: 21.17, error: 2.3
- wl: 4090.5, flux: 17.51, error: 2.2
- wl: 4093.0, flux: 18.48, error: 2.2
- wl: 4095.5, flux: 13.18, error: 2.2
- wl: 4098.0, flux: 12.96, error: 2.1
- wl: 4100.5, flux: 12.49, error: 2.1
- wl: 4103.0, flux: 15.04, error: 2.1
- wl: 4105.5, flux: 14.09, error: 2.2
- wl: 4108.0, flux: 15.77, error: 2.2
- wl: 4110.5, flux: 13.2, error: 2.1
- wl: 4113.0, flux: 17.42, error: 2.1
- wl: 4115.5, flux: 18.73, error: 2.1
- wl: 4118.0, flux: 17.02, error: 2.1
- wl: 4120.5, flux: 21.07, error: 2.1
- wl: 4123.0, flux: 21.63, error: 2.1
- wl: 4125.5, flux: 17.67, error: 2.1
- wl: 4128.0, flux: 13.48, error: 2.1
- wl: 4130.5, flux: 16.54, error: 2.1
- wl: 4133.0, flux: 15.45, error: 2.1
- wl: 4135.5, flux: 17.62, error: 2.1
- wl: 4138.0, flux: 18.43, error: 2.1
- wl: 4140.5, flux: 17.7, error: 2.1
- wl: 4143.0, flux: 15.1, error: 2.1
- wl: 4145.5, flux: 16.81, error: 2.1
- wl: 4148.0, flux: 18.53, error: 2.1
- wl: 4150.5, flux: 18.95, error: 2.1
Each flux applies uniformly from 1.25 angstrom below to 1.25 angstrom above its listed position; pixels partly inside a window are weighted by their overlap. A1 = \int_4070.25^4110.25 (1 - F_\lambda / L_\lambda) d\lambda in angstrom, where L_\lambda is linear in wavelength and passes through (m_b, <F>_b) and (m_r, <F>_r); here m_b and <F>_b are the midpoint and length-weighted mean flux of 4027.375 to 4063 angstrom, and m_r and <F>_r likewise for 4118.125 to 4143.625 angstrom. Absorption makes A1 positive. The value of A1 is 2.72 angstrom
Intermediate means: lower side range 18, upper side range 17.5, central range 16.5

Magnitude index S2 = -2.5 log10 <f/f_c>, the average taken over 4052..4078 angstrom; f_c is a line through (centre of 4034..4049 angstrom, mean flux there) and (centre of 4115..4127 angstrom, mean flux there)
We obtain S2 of 0.14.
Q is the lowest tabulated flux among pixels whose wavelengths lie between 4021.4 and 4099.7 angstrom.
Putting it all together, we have 12.96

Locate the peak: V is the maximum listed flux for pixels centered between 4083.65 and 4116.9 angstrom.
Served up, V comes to 21.17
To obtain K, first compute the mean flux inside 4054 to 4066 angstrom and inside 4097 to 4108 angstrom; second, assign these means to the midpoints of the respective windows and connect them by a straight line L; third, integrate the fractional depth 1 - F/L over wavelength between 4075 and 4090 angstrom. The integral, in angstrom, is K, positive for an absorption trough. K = -2.6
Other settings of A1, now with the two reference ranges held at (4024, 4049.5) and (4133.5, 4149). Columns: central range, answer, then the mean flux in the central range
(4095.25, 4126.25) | 2.4 angstrom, 16.2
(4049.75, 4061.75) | 1.2 angstrom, 16.6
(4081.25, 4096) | -0.1 angstrom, 18.1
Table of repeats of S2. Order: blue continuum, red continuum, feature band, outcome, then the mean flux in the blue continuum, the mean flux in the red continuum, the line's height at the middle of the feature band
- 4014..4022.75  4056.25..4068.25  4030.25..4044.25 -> 0.045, 21.3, 17.1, 19.5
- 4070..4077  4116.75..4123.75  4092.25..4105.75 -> 0.307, 17.8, 19.8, 18.9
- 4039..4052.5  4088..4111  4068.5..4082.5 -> -0.055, 19.4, 15.1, 17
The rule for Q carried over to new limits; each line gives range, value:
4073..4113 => 12.49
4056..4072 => 13.84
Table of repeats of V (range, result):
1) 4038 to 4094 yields 23.32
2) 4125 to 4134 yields 17.67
